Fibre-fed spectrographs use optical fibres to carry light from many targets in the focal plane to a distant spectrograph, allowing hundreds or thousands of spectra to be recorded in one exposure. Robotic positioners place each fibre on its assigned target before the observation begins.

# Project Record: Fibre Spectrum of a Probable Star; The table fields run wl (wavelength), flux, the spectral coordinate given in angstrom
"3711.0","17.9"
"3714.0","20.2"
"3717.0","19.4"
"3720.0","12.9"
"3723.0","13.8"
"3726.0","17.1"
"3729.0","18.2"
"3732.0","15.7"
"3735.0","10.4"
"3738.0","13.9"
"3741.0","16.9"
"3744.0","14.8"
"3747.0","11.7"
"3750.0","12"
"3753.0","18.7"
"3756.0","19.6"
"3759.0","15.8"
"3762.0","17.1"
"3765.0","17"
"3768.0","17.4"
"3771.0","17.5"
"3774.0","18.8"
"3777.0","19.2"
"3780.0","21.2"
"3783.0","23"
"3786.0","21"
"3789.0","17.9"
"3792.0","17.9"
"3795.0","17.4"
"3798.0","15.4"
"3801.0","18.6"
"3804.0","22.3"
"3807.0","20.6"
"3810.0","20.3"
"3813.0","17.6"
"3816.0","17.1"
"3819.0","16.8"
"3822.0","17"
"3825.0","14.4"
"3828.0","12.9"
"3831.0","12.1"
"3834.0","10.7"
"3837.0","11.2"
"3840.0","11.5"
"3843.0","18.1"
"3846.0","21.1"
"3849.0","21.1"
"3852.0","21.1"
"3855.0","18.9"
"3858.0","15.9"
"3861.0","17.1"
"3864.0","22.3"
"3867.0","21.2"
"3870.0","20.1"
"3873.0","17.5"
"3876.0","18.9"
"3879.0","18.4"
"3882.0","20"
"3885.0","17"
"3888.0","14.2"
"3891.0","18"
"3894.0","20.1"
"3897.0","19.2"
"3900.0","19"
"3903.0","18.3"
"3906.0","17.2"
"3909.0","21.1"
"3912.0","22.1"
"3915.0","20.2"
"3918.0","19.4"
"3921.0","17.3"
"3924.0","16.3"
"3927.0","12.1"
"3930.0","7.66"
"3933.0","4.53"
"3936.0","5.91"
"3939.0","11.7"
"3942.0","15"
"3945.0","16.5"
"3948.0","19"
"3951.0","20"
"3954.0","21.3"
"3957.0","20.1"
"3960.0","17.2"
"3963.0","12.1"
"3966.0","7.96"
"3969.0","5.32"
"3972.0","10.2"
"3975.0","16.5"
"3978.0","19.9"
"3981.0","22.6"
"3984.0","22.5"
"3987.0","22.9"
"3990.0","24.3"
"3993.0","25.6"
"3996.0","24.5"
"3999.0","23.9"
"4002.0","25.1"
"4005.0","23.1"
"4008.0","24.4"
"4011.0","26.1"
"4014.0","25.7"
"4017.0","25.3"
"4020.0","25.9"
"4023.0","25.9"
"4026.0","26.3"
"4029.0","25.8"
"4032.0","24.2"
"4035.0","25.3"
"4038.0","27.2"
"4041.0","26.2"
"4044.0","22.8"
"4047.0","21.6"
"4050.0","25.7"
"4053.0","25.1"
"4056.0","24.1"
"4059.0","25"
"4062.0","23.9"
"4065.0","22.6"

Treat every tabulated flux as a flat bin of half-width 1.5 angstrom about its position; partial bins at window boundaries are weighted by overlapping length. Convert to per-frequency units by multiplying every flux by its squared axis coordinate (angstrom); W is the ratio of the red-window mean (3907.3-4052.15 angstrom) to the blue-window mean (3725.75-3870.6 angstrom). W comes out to 1.27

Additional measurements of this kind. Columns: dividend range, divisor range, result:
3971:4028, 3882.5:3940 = 1.53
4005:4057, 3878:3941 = 1.66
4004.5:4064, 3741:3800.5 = 1.63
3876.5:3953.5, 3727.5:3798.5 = 1.05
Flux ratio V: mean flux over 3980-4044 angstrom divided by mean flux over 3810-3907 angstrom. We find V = 1.43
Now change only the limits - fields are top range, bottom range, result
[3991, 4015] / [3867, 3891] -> 1.36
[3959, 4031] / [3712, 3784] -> 1.27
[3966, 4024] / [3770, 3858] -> 1.23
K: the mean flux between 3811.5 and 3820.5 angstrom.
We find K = 17.2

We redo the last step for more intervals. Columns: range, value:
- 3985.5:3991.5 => 23.6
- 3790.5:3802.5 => 17.3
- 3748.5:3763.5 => 16.6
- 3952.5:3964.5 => 17.7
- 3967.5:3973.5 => 7.76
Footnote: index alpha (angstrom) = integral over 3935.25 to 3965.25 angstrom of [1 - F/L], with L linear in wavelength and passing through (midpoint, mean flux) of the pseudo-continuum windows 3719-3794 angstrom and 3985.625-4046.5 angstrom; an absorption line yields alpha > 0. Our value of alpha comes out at 9.2 angstrom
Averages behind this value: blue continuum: 16.8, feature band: 15.9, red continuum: 25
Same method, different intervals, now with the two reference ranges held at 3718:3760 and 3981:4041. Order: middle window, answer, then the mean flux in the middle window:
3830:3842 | 4.5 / 11.6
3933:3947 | 6.7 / 11.7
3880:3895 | 2.0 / 17.8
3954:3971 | 7.3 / 13.2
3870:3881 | 0.8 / 18.6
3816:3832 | 2.8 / 15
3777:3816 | -4.9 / 19.3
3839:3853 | 0.2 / 18.7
